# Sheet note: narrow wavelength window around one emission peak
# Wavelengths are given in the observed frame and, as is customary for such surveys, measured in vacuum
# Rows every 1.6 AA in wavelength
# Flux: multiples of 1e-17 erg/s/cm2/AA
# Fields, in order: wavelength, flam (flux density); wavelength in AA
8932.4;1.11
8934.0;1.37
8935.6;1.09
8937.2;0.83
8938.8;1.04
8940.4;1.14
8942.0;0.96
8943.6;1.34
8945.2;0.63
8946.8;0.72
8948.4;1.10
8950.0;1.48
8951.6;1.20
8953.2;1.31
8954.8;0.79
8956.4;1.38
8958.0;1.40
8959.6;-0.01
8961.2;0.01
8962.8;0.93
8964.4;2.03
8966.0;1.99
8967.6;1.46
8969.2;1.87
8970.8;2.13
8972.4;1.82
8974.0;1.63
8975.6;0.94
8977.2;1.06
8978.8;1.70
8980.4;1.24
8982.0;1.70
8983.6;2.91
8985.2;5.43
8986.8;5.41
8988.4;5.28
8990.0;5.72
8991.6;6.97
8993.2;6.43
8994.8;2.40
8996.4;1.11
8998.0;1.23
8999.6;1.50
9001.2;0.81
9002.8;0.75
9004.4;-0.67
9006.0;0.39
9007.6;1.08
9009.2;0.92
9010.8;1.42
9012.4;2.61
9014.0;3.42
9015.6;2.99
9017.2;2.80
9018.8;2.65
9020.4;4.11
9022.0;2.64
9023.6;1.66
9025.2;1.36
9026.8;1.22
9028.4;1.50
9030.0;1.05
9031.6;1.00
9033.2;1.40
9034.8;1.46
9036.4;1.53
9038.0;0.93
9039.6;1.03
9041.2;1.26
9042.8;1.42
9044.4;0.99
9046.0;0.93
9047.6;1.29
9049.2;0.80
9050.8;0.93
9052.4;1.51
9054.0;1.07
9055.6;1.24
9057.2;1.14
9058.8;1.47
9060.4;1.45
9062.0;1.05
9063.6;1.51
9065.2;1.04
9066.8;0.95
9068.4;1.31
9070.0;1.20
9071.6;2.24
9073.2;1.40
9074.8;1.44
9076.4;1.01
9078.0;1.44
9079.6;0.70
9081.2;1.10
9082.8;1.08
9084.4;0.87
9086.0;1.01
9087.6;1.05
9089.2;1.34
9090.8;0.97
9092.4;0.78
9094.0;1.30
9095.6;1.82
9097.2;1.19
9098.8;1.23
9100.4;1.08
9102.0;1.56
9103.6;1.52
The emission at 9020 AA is [N II] 6583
